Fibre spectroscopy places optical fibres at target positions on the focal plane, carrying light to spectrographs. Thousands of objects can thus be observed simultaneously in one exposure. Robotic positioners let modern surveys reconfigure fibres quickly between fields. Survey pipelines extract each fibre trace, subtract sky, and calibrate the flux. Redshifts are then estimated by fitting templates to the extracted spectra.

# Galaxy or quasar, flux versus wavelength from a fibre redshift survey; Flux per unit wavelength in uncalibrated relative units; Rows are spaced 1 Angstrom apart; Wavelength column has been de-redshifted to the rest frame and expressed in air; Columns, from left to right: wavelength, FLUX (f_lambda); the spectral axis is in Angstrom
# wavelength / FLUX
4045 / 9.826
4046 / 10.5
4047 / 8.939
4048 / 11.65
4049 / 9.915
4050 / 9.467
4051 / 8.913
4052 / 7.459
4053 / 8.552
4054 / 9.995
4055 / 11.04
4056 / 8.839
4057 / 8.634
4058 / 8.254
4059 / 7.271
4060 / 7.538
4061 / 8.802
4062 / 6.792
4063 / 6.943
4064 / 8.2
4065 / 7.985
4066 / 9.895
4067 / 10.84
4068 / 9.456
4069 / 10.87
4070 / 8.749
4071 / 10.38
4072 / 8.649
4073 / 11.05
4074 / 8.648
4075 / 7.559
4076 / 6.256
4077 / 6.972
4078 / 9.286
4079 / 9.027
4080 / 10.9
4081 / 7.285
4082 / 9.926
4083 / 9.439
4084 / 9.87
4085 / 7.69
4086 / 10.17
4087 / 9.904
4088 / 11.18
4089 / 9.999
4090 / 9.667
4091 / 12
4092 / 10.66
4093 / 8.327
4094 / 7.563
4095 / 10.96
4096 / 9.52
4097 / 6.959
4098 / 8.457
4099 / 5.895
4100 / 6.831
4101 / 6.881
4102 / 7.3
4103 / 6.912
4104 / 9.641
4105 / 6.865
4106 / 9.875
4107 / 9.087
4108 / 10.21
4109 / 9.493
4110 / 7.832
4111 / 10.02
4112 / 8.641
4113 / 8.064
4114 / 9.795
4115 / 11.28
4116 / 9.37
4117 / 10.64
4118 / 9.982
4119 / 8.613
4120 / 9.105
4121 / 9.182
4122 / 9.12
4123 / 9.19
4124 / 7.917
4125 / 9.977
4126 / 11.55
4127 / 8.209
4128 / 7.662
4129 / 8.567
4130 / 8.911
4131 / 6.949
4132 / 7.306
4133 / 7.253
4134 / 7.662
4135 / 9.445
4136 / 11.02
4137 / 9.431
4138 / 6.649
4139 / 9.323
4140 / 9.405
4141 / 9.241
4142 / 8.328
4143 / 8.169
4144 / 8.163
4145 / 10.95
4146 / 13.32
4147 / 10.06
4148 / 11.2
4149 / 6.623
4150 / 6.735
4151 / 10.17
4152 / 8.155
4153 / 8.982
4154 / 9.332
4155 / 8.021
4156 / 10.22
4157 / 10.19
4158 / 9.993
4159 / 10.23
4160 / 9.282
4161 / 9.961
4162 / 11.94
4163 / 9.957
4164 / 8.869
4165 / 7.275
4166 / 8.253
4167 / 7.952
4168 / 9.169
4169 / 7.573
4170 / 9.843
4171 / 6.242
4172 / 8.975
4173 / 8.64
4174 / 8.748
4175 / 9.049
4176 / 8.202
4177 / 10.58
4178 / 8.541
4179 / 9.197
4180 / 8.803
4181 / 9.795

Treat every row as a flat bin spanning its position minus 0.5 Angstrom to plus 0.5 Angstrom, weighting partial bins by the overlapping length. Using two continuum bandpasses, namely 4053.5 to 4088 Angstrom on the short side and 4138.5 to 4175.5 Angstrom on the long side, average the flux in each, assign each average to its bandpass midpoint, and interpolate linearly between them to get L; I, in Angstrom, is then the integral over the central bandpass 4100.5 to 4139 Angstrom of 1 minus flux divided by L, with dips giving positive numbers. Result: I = 1.0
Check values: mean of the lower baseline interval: 8.95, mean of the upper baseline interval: 9.15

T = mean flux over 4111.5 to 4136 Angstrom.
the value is 8.98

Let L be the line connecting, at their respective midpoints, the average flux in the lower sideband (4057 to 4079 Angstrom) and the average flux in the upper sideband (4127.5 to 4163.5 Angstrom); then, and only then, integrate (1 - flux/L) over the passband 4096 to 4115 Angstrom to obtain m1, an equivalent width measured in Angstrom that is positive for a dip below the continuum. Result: 1.0 Angstrom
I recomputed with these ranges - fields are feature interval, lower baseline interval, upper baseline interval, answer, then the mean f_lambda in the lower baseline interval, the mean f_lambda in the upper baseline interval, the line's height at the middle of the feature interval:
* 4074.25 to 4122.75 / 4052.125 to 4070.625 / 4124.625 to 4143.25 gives -1.2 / 8.8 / 8.69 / 8.74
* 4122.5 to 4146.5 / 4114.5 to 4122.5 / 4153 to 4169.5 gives 1.4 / 9.66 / 9.26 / 9.51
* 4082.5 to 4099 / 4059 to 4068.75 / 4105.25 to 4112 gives -0.8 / 8.49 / 9.27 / 8.96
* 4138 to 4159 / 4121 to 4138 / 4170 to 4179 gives -1.4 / 8.71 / 8.72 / 8.72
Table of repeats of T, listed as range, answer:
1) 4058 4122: 8.94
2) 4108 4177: 9.07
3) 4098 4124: 8.77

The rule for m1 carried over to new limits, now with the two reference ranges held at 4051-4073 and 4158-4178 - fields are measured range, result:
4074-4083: 0.4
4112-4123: -0.6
